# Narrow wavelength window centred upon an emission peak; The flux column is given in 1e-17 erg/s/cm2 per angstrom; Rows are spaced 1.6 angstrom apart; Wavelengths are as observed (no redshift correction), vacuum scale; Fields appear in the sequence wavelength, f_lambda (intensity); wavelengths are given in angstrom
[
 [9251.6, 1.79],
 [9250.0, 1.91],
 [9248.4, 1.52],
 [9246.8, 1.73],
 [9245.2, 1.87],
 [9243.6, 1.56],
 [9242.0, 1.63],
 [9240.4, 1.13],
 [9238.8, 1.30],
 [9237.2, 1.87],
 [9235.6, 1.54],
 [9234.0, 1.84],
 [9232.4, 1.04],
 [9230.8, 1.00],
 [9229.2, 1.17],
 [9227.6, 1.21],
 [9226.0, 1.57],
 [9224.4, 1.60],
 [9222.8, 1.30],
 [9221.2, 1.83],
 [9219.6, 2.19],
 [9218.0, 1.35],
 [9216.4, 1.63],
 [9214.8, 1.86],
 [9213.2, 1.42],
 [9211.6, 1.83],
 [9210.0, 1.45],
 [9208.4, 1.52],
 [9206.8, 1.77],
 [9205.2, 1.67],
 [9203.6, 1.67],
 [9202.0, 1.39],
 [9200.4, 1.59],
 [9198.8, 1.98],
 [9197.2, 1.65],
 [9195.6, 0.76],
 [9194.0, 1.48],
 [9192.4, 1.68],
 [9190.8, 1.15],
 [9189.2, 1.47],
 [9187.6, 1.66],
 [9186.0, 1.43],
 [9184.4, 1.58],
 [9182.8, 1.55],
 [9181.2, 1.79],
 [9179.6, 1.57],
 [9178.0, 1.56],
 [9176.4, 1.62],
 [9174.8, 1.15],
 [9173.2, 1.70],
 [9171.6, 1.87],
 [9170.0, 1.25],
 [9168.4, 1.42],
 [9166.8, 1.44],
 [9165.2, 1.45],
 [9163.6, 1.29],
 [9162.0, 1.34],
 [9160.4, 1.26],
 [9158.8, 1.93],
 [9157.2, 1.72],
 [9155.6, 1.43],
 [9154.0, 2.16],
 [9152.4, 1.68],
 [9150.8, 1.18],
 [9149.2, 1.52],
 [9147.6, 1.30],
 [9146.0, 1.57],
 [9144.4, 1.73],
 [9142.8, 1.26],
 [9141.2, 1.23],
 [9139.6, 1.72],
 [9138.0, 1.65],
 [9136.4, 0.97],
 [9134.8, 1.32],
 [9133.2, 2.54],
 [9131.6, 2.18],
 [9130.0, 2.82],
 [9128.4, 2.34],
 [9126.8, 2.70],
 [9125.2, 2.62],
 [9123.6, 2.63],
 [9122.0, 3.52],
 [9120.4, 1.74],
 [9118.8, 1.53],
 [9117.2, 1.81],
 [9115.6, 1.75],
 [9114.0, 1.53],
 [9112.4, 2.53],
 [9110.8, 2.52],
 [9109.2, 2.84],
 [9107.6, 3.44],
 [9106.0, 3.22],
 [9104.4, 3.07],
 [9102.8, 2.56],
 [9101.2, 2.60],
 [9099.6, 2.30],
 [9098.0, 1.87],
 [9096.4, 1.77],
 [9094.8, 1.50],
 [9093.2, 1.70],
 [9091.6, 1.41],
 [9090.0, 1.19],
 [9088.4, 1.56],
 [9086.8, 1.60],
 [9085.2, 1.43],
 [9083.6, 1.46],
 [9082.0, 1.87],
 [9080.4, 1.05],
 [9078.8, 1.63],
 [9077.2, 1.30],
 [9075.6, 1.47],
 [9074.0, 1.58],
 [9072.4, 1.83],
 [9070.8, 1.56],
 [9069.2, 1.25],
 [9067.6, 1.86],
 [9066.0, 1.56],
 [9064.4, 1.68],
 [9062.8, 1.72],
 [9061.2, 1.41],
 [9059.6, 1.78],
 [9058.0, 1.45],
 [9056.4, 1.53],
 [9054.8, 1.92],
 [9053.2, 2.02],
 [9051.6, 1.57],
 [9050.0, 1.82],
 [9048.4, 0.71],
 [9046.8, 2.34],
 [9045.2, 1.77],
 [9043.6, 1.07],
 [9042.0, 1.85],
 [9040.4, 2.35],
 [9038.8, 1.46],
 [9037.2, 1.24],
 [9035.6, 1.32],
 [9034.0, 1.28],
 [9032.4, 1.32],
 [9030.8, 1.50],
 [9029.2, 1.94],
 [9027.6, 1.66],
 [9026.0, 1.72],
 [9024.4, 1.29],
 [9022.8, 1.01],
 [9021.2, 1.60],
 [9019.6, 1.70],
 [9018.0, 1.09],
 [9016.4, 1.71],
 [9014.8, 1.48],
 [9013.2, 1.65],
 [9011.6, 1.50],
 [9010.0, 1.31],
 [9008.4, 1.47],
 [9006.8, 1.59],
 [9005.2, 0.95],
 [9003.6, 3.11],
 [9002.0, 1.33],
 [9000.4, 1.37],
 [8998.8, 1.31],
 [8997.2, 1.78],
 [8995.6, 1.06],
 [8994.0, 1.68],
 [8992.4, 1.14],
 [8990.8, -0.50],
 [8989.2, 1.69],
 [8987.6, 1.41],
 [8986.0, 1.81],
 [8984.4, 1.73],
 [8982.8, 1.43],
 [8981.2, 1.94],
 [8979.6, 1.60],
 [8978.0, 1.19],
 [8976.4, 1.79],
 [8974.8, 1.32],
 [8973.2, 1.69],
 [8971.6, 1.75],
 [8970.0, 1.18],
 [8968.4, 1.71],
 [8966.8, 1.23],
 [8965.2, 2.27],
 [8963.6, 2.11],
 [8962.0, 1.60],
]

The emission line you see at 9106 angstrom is [S II] 6716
